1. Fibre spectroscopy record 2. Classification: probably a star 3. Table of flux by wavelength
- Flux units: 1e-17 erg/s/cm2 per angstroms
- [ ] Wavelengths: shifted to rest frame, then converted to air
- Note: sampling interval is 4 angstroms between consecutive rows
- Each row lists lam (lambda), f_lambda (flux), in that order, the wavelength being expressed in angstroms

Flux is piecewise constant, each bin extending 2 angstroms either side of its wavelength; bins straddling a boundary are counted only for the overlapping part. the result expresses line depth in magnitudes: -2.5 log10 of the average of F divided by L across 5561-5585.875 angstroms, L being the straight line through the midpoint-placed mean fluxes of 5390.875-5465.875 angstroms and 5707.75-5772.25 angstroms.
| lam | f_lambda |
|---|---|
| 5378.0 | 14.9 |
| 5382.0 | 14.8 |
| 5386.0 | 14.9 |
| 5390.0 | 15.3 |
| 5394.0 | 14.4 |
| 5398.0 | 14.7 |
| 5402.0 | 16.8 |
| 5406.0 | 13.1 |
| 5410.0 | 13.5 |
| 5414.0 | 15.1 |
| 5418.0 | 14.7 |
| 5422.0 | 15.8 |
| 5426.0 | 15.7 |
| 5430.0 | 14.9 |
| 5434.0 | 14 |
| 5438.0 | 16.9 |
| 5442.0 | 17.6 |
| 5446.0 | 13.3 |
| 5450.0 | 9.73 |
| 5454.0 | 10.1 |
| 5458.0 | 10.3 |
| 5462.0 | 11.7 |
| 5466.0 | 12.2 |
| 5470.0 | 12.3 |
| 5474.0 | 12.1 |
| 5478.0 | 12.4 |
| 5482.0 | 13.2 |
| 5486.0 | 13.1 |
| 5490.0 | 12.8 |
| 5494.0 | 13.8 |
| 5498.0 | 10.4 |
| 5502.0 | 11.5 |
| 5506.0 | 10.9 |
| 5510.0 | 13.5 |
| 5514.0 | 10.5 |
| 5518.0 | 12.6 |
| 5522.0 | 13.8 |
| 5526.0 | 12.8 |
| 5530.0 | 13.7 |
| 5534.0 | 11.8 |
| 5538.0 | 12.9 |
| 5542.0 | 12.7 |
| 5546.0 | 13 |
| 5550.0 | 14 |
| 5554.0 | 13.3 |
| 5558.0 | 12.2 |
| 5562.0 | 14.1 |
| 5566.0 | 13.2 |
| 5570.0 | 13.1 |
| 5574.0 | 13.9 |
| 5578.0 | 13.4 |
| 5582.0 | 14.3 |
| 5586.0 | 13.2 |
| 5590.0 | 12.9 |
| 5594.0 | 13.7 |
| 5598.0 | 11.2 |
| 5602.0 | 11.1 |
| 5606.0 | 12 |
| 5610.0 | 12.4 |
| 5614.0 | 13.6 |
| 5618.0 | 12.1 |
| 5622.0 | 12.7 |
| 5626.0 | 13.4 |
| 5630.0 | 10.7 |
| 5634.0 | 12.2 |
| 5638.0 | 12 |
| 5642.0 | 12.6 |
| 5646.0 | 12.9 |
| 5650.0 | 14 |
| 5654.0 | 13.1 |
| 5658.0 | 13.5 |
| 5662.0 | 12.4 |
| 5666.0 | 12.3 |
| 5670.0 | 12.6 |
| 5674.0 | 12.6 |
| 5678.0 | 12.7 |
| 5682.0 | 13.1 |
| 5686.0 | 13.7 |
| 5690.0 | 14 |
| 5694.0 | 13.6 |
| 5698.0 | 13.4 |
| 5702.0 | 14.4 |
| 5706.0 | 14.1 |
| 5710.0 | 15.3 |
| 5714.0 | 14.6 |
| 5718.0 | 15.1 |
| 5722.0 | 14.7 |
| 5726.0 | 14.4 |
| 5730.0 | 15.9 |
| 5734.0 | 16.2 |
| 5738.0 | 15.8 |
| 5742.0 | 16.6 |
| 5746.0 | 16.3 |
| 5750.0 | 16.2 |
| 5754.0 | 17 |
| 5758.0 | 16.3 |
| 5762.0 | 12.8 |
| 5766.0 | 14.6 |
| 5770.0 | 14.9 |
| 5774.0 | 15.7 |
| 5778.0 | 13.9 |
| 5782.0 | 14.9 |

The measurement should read 0.080 mag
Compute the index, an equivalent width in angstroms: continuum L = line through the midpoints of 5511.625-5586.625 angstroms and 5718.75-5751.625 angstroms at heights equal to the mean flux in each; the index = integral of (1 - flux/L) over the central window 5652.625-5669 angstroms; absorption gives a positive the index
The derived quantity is 2.1 angstroms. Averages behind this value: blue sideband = 13.1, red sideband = 15.7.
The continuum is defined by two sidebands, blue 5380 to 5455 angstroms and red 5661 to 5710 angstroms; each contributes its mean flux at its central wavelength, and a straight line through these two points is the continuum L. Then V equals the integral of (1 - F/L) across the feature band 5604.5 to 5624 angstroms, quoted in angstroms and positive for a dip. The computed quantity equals 1.6 angstroms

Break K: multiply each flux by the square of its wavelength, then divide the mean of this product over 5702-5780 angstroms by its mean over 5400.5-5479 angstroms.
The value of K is 1.3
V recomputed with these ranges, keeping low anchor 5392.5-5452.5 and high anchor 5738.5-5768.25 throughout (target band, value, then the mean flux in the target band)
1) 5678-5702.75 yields 3.04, 13.6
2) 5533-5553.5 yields 2.81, 13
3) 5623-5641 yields 3.72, 12.1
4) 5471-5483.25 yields 1.91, 12.5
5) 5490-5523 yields 6.19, 12.1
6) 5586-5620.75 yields 6.36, 12.4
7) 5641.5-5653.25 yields 1.62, 13.2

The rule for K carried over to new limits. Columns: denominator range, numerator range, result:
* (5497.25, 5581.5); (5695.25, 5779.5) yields 1.27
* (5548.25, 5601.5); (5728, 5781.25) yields 1.25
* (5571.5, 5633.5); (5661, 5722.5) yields 1.11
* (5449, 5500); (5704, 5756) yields 1.43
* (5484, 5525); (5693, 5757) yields 1.34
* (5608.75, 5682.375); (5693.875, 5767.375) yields 1.23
